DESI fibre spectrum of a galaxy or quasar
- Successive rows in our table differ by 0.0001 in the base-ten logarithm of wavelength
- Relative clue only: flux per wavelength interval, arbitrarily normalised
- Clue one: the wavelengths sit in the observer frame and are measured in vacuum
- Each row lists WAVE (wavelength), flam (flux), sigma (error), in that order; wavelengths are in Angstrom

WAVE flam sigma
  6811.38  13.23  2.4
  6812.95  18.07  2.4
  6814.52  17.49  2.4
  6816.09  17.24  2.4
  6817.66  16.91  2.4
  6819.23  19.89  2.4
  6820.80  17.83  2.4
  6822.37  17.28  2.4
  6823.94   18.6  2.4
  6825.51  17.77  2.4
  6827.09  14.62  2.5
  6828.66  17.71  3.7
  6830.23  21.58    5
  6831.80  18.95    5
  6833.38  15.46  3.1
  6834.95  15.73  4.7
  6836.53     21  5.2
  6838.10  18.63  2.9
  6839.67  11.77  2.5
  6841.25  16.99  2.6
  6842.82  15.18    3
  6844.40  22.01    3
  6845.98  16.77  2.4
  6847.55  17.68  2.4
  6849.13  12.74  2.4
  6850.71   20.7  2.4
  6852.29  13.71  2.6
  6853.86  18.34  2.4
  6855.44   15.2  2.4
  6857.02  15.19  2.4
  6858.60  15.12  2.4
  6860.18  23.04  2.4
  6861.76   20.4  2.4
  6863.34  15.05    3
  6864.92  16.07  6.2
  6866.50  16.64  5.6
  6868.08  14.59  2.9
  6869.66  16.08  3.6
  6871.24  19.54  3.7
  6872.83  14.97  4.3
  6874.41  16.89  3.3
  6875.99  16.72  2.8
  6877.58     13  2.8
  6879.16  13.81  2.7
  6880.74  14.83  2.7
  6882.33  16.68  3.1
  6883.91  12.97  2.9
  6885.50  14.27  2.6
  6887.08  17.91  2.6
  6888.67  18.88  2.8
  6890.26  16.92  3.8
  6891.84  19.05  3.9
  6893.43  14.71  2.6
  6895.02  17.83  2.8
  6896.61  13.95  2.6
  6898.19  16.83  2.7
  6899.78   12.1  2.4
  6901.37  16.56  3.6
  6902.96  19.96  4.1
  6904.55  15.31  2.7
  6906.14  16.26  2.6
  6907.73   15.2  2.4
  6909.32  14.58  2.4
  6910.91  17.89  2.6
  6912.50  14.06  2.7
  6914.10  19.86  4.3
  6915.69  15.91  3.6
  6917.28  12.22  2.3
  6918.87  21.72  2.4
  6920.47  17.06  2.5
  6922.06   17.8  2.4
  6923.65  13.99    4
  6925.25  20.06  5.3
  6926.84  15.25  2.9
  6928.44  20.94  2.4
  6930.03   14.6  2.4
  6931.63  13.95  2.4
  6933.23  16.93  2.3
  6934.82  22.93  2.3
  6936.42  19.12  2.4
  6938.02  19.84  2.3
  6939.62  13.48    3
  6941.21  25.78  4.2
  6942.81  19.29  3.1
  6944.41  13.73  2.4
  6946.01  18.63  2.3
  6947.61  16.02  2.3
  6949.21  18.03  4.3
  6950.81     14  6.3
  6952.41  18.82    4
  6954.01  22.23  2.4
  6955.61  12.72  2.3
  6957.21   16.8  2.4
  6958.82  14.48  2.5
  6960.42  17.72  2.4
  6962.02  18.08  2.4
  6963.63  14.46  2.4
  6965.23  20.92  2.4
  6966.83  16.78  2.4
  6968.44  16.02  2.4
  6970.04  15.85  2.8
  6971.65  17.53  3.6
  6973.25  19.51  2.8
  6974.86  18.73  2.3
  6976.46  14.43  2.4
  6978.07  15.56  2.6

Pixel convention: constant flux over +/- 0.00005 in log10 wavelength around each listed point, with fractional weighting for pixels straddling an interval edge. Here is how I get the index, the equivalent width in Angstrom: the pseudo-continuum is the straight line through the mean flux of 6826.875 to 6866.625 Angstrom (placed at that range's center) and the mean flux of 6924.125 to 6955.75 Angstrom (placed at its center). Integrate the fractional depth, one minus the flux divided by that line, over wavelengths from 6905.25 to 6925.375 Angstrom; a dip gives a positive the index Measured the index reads 1.3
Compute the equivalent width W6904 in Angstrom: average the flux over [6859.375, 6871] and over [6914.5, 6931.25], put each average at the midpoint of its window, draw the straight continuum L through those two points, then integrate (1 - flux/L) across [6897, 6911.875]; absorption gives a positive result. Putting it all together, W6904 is 1.0 Angstrom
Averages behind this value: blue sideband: 17.5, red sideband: 17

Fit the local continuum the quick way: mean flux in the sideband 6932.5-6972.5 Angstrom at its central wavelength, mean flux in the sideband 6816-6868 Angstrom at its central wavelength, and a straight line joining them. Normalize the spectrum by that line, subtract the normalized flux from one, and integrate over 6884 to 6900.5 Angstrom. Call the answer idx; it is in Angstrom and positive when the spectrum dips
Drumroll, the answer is 1.2 Angstrom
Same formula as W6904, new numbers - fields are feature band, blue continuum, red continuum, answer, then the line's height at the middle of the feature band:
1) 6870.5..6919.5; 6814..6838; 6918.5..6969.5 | 4.2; 17.7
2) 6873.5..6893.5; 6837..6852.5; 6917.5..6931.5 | 1.3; 17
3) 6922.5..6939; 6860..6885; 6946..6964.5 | -1.1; 16.6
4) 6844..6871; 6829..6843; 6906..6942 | 0.6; 17.4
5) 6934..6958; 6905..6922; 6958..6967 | -1.7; 16.9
